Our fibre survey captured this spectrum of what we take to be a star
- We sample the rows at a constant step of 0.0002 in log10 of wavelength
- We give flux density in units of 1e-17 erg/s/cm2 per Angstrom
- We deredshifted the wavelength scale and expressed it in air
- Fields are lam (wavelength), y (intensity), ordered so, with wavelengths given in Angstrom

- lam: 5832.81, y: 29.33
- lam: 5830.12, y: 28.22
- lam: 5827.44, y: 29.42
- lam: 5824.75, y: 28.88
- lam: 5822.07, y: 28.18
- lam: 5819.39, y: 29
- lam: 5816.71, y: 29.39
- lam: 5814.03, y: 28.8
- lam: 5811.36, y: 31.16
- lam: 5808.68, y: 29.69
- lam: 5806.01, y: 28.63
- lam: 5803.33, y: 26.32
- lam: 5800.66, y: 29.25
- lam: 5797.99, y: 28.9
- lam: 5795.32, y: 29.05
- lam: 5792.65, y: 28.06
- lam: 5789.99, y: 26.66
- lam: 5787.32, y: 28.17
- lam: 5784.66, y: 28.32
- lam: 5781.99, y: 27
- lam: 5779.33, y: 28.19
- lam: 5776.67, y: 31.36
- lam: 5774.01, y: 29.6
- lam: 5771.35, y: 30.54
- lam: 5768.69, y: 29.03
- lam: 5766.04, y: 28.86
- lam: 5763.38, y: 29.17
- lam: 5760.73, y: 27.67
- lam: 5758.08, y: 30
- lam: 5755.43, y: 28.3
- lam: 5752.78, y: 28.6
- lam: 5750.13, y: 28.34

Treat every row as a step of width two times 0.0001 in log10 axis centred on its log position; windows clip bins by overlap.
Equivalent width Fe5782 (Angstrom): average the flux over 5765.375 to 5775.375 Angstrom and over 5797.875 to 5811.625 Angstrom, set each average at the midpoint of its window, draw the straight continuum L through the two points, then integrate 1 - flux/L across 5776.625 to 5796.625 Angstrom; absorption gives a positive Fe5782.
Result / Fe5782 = 0.7 Angstrom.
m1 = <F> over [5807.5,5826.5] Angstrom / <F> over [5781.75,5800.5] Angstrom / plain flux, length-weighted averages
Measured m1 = 1.0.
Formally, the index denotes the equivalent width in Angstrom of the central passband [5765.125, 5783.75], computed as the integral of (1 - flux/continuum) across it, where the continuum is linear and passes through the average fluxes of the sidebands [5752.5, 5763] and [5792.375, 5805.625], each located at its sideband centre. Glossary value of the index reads -0.4 Angstrom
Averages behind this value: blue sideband 28.7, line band 29.2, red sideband 28.3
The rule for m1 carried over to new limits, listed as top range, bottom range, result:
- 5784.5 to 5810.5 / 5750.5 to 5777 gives 0.97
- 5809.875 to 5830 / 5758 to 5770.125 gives 1.01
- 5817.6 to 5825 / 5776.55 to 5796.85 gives 1.02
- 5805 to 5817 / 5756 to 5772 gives 1.02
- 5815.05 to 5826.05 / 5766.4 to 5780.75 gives 0.97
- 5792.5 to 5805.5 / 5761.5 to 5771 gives 0.97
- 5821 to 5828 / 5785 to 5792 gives 1.04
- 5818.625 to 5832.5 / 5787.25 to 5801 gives 1.02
